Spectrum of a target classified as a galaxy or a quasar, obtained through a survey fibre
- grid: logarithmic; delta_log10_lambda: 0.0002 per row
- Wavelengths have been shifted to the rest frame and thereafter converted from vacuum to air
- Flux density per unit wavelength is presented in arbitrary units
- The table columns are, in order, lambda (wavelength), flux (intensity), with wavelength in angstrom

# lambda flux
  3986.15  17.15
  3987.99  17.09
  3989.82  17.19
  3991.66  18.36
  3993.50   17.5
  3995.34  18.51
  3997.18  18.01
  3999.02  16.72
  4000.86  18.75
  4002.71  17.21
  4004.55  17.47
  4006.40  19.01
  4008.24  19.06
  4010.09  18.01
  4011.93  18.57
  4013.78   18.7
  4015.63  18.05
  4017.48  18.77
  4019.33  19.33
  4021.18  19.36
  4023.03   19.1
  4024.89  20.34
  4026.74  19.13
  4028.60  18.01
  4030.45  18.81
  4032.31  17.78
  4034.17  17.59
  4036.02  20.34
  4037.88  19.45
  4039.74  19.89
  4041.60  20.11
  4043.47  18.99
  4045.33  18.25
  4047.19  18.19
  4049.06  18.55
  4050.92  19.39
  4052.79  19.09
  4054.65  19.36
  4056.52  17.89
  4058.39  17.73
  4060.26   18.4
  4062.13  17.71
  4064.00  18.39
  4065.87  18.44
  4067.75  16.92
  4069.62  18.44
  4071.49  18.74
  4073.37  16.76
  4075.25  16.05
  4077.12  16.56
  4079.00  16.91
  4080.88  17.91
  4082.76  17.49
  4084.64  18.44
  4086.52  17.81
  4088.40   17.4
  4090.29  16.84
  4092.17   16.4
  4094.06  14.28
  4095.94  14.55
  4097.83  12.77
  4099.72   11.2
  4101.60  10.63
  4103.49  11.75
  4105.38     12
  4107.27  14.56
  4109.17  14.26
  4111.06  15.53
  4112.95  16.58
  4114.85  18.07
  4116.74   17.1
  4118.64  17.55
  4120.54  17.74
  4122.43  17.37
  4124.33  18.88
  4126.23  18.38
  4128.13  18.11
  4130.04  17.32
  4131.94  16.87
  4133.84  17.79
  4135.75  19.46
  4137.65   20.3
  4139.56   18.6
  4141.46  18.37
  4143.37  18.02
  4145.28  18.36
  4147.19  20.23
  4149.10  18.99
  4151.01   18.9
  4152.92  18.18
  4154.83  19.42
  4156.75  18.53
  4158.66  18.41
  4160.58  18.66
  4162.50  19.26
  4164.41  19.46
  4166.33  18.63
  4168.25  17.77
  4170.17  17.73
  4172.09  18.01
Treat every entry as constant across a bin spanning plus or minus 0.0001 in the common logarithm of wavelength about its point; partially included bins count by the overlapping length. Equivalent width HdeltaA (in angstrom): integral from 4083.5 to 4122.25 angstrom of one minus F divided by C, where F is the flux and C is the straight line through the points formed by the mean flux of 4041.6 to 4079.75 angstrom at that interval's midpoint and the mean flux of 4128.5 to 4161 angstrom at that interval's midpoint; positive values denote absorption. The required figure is 6.4 angstrom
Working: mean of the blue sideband 18.1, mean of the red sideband 18.6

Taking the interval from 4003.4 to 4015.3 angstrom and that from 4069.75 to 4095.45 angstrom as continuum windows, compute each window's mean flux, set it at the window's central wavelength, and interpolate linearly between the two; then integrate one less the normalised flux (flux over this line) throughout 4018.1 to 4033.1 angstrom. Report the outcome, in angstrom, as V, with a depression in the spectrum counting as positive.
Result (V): -0.7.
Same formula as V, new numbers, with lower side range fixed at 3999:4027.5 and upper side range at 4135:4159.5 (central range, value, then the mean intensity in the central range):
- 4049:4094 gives 2.5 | 17.7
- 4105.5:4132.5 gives 2.8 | 16.9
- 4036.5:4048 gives -0.3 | 19.2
